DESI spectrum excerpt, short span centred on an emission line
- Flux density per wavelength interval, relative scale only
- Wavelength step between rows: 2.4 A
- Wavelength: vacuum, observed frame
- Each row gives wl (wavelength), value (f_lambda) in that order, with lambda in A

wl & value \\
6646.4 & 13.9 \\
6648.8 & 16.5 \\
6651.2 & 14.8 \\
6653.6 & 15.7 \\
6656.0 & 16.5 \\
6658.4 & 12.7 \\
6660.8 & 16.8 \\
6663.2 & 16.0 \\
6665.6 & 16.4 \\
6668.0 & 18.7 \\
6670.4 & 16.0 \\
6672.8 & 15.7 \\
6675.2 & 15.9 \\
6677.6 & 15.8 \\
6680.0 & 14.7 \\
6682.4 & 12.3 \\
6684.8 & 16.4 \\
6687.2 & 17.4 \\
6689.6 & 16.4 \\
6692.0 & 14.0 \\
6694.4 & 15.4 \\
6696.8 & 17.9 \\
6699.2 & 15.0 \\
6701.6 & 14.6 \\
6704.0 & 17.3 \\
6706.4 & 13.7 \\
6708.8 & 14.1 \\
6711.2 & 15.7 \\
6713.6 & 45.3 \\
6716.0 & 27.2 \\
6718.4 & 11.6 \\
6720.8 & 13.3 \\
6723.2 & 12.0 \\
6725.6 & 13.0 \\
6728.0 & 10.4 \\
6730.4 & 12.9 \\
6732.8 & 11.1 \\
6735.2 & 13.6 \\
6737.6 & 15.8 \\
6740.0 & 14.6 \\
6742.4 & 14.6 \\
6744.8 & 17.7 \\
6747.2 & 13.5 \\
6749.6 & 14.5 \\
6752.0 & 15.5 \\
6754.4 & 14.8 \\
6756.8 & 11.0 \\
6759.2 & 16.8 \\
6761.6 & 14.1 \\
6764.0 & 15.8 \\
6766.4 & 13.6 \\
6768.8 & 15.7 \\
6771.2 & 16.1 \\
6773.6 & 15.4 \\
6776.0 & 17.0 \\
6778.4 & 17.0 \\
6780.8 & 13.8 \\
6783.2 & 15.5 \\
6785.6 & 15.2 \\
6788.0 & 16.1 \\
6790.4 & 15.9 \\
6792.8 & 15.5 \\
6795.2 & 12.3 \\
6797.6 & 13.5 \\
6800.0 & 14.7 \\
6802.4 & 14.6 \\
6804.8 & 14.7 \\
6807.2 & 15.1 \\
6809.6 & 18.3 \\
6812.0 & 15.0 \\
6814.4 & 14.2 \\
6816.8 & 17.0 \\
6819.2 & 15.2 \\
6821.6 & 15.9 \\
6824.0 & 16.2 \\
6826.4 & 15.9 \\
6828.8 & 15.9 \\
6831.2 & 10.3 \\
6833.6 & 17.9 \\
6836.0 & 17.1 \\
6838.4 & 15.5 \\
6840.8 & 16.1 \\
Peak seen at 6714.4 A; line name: H-beta 4861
